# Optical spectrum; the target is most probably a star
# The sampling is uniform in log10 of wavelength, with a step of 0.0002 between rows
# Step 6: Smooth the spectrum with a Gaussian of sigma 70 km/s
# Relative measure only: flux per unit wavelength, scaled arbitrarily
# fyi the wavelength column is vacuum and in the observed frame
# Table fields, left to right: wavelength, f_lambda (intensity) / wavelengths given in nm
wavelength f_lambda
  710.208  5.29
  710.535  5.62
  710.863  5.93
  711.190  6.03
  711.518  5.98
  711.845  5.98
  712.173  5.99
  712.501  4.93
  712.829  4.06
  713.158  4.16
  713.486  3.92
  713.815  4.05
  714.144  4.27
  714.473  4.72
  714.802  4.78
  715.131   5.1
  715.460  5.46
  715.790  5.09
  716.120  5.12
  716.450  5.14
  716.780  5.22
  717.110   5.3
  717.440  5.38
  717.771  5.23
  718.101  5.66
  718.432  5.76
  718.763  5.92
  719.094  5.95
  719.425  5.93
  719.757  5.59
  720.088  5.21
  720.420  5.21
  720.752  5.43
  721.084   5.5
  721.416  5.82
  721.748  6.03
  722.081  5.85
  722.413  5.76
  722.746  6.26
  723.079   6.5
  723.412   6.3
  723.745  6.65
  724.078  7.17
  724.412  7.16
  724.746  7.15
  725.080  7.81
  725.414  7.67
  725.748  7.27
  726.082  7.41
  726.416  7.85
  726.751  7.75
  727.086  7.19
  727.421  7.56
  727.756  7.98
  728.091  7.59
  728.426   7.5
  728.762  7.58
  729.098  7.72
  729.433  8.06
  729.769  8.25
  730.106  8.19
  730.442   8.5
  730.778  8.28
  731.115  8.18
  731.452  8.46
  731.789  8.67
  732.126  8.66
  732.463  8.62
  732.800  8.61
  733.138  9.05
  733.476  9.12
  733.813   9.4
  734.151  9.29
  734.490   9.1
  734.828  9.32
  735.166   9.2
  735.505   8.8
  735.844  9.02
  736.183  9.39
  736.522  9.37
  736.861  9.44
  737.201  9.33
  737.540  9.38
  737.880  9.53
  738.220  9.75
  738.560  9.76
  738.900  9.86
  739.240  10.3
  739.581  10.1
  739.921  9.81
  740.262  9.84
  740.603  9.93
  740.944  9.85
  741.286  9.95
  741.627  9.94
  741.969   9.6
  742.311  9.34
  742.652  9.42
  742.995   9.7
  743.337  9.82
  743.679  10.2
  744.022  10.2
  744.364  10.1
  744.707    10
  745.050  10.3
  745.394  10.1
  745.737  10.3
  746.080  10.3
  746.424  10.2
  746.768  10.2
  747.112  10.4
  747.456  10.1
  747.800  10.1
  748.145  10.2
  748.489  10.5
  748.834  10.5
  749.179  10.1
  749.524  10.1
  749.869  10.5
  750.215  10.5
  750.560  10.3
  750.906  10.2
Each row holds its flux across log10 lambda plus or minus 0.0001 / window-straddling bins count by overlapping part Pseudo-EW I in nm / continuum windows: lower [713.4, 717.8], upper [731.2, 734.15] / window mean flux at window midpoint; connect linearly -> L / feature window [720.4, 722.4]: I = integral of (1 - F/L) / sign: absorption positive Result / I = 0.18 nm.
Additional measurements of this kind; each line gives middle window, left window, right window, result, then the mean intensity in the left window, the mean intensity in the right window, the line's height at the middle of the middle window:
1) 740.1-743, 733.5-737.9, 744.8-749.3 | 0.011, 9.26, 10.3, 9.77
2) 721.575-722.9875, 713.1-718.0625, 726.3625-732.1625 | 0.090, 4.9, 7.99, 6.41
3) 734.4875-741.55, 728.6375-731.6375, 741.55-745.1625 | -0.321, 8.15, 9.87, 9.17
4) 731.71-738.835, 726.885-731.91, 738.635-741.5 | -0.111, 7.97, 9.95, 9.06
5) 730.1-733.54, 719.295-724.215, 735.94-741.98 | -0.179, 5.94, 9.72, 8.15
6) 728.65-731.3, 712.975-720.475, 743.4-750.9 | -0.270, 5.14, 10.2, 7.36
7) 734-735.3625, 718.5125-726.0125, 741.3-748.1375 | -0.141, 6.29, 10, 8.35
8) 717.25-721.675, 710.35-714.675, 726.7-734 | 0.486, 5.05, 8.24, 6.29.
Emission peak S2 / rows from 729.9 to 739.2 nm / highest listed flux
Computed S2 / 9.86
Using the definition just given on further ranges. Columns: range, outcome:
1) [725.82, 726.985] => 7.85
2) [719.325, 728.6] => 7.98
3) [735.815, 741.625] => 10.3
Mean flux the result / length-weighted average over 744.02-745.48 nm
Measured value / 10.1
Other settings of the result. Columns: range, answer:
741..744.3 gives 9.81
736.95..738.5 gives 9.51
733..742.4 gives 9.53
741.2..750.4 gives 10.1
